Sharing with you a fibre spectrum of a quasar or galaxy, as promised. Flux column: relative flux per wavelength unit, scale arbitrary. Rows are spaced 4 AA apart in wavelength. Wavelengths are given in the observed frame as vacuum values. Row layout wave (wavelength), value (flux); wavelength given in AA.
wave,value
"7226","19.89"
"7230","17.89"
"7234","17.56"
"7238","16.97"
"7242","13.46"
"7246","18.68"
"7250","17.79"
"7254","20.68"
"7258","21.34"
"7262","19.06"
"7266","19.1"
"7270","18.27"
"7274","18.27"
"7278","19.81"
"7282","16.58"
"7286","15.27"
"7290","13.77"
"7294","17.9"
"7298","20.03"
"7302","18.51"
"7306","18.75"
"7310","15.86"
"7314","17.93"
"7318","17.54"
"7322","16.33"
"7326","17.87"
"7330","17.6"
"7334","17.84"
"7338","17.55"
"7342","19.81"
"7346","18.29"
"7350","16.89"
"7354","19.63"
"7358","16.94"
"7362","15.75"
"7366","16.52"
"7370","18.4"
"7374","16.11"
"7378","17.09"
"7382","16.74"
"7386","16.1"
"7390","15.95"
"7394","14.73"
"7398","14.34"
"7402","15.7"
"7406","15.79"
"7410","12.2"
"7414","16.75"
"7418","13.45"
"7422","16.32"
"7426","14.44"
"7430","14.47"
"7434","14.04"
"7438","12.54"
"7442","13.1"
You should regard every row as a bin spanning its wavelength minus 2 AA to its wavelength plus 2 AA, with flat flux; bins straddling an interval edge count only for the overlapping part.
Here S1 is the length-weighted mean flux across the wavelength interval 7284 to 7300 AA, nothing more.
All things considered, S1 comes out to 16.7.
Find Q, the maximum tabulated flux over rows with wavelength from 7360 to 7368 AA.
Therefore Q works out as 16.52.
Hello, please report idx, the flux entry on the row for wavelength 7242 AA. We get 13.46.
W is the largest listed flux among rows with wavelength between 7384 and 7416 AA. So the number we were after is 16.75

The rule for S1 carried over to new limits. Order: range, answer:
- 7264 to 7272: 18.7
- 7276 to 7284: 18.2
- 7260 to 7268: 19.1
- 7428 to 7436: 14.3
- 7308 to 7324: 16.9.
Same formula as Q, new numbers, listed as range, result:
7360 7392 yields 18.4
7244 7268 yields 21.34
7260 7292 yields 19.81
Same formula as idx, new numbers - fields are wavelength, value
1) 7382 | 16.74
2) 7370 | 18.4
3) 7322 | 16.33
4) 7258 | 21.34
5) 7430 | 14.47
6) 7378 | 17.09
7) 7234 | 17.56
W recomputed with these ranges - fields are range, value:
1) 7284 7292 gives 15.27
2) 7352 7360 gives 19.63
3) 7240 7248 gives 18.68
